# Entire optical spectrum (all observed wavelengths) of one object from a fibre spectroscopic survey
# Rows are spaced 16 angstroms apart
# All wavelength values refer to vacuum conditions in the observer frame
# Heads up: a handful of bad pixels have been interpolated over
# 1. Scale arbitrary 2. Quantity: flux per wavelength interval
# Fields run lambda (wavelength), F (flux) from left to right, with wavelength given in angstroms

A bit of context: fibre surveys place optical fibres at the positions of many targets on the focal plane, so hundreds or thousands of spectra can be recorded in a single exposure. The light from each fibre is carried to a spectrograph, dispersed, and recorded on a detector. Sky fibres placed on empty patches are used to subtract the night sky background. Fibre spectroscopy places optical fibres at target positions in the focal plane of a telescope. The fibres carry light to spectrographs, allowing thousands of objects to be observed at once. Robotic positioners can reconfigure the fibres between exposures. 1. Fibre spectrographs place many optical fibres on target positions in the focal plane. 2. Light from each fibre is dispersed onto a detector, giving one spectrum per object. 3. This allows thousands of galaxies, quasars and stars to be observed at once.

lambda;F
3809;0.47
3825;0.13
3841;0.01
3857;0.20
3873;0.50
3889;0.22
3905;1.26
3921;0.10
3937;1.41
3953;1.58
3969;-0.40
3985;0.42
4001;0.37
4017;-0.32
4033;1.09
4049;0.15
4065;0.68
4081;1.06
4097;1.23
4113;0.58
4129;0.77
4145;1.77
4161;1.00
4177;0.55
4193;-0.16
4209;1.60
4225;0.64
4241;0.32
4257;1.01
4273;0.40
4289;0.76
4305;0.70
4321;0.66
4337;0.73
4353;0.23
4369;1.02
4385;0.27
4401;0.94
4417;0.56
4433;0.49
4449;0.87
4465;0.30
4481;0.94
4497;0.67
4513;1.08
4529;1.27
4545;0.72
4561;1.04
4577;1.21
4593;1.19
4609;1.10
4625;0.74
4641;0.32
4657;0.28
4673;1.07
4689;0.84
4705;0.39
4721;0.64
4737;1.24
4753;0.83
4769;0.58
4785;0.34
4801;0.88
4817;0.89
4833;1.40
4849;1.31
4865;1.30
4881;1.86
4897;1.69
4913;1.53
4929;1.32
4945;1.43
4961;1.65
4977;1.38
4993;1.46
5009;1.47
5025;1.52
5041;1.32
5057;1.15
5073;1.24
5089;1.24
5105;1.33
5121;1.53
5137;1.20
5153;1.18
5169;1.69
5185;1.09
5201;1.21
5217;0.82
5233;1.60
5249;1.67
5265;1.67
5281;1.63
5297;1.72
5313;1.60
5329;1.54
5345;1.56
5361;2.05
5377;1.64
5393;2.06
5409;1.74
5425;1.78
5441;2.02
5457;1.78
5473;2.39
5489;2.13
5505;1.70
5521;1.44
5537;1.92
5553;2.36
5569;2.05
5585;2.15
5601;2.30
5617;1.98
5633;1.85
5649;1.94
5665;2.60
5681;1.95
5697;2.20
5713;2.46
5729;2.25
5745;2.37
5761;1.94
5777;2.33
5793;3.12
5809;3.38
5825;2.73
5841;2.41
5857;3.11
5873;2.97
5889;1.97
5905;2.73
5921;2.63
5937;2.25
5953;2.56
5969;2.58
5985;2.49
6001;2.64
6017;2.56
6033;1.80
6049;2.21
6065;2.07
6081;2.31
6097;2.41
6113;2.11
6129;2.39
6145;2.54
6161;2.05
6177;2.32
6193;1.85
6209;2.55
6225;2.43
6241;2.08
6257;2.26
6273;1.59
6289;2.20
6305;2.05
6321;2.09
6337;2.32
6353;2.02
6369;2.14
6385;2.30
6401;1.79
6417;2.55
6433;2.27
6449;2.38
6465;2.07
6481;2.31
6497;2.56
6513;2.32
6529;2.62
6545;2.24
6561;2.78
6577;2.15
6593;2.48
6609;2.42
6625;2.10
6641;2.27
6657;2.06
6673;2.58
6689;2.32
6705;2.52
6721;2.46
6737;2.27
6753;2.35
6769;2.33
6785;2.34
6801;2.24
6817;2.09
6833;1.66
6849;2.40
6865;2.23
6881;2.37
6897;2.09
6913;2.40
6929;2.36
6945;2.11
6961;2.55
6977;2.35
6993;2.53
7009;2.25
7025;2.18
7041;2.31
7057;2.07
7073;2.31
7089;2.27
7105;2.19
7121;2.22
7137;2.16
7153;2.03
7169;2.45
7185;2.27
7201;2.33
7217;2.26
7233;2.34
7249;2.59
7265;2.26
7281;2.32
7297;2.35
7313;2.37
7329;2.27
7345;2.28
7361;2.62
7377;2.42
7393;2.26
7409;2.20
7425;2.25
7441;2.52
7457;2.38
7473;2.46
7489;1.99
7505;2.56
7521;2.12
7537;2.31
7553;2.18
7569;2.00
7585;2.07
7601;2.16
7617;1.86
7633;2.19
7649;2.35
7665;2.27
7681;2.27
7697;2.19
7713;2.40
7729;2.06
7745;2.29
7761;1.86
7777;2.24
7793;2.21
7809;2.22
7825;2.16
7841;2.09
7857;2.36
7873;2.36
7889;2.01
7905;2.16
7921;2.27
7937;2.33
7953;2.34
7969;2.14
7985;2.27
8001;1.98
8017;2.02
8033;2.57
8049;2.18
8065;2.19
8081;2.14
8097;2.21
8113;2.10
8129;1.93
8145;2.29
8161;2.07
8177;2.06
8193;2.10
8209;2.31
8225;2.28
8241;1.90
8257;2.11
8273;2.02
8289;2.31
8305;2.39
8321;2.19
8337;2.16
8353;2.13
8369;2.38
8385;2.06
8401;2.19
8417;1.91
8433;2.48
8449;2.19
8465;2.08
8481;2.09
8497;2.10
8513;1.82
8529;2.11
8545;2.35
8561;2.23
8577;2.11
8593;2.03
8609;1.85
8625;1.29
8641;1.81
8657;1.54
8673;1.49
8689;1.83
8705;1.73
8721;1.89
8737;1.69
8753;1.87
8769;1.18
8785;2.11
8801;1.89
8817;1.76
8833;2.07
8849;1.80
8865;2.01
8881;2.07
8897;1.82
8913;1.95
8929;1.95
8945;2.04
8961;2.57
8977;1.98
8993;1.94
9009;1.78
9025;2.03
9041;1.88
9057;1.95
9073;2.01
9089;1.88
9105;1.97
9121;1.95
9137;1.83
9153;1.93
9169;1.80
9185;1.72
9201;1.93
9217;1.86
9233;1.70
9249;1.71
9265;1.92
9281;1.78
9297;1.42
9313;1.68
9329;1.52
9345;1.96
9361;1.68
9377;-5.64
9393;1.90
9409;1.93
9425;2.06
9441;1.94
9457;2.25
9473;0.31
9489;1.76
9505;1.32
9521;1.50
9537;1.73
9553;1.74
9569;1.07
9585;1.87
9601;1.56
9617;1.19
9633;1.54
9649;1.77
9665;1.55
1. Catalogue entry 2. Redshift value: 0.213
